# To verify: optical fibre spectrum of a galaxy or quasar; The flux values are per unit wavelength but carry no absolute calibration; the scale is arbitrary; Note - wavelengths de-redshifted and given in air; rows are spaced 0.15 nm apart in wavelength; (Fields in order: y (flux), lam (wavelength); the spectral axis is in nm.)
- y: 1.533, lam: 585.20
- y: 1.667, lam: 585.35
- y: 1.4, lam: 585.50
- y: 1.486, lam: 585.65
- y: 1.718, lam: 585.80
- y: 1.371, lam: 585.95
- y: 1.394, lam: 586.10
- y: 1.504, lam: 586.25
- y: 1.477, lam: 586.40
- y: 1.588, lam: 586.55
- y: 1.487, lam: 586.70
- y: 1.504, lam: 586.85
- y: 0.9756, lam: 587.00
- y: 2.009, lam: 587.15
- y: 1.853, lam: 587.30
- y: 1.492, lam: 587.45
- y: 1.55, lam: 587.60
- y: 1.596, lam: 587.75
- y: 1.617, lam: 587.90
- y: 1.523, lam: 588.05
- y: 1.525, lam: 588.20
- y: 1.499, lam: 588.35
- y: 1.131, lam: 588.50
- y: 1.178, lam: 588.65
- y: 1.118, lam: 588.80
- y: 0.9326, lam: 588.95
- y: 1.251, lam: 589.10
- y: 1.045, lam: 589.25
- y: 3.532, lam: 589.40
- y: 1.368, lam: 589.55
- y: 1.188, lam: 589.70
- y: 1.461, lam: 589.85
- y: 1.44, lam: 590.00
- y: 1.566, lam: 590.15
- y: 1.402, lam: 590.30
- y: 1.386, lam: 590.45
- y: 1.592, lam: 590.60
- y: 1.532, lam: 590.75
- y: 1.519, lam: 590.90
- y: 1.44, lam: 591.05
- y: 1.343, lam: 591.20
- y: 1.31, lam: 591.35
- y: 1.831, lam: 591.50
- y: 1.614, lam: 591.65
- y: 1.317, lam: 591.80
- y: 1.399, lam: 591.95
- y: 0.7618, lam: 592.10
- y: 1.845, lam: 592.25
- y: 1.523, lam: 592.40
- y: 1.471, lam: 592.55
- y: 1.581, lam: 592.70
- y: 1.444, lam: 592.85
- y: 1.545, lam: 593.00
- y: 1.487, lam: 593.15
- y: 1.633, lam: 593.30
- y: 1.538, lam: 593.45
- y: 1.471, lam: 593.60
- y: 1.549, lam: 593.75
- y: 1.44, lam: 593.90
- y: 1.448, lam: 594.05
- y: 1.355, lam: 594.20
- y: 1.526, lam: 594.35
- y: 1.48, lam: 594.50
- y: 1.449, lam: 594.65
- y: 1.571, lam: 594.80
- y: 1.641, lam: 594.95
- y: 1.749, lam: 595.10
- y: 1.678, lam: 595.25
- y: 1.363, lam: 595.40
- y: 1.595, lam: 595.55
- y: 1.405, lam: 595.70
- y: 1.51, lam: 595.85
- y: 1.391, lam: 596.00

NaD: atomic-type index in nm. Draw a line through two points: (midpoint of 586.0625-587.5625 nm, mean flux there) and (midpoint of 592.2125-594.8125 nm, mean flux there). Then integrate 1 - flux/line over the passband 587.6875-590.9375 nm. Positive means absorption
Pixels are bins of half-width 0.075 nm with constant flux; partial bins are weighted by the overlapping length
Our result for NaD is 0.114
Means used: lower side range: 1.53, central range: 1.47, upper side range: 1.51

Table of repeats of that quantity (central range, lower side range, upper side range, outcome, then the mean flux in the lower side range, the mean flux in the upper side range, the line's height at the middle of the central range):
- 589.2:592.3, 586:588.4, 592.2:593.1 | 0.06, 1.54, 1.56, 1.55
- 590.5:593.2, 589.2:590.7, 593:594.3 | 0.13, 1.61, 1.49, 1.55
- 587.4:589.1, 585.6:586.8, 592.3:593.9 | 0.16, 1.5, 1.53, 1.51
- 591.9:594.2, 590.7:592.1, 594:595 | -0.01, 1.44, 1.49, 1.47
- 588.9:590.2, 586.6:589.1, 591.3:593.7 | -0.08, 1.43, 1.49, 1.45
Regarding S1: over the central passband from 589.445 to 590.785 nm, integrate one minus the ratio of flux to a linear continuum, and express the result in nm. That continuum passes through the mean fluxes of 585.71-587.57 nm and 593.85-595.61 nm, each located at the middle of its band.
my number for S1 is 0.04 nm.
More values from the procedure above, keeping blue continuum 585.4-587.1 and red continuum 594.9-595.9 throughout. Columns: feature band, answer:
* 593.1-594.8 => 0.059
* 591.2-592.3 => 0.070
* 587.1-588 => -0.123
